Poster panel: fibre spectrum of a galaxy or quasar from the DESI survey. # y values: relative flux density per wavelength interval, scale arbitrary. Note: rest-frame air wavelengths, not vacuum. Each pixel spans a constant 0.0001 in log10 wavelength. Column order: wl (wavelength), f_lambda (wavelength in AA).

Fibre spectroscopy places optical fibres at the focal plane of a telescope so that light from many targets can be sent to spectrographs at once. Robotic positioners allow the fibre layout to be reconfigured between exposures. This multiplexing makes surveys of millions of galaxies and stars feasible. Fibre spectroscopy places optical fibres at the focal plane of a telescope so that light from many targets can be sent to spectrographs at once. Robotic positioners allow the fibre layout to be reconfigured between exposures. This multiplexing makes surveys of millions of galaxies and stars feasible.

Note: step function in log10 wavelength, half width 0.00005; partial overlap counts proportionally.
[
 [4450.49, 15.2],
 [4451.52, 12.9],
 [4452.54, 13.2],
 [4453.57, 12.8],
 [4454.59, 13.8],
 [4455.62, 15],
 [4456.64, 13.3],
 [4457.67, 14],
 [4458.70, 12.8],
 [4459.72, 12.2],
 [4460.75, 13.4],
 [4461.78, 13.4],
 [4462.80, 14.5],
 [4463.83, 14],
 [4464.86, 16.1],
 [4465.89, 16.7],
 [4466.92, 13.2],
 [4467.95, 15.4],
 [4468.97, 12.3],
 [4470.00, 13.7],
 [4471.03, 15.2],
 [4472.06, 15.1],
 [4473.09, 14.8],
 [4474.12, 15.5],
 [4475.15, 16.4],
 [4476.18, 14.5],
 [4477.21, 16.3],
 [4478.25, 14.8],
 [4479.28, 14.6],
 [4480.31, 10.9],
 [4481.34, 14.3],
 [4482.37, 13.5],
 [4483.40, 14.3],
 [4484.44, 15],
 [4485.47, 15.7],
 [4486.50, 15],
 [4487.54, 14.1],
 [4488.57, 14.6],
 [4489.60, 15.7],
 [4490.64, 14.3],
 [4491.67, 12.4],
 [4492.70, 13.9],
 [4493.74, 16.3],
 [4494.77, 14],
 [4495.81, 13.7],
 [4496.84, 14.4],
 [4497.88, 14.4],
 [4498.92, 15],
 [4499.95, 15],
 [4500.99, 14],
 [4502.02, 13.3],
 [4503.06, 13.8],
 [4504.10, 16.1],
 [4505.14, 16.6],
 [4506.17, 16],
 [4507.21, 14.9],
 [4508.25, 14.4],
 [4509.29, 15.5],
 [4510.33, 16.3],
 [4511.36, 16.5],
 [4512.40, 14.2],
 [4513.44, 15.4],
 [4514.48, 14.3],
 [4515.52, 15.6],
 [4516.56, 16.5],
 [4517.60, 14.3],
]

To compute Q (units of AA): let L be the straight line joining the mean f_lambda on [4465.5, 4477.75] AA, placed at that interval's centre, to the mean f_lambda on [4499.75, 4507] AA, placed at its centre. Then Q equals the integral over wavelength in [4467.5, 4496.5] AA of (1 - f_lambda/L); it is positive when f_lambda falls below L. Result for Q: 0.8 AA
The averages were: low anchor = 14.9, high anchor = 15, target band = 14.5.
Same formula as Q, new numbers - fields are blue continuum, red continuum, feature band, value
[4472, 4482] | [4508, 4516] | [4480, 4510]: 0.9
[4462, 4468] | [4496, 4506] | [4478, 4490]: 0.4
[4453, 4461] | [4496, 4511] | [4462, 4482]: -1.0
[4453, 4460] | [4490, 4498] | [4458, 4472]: -0.5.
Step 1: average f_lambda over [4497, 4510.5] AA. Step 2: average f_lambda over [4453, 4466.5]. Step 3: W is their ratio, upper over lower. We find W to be 1.1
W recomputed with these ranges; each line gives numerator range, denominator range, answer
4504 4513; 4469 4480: 1.05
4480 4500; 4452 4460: 1.07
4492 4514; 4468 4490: 1.02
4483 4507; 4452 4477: 1.03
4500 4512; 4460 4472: 1.06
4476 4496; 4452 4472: 1.03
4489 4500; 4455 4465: 1.05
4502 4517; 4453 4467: 1.10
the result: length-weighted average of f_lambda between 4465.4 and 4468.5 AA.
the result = 15.1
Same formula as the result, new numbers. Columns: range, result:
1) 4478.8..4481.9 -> 13.3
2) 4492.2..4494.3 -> 15.1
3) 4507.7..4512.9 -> 15.4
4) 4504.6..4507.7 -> 15.9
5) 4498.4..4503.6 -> 14.2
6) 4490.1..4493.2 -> 13.6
